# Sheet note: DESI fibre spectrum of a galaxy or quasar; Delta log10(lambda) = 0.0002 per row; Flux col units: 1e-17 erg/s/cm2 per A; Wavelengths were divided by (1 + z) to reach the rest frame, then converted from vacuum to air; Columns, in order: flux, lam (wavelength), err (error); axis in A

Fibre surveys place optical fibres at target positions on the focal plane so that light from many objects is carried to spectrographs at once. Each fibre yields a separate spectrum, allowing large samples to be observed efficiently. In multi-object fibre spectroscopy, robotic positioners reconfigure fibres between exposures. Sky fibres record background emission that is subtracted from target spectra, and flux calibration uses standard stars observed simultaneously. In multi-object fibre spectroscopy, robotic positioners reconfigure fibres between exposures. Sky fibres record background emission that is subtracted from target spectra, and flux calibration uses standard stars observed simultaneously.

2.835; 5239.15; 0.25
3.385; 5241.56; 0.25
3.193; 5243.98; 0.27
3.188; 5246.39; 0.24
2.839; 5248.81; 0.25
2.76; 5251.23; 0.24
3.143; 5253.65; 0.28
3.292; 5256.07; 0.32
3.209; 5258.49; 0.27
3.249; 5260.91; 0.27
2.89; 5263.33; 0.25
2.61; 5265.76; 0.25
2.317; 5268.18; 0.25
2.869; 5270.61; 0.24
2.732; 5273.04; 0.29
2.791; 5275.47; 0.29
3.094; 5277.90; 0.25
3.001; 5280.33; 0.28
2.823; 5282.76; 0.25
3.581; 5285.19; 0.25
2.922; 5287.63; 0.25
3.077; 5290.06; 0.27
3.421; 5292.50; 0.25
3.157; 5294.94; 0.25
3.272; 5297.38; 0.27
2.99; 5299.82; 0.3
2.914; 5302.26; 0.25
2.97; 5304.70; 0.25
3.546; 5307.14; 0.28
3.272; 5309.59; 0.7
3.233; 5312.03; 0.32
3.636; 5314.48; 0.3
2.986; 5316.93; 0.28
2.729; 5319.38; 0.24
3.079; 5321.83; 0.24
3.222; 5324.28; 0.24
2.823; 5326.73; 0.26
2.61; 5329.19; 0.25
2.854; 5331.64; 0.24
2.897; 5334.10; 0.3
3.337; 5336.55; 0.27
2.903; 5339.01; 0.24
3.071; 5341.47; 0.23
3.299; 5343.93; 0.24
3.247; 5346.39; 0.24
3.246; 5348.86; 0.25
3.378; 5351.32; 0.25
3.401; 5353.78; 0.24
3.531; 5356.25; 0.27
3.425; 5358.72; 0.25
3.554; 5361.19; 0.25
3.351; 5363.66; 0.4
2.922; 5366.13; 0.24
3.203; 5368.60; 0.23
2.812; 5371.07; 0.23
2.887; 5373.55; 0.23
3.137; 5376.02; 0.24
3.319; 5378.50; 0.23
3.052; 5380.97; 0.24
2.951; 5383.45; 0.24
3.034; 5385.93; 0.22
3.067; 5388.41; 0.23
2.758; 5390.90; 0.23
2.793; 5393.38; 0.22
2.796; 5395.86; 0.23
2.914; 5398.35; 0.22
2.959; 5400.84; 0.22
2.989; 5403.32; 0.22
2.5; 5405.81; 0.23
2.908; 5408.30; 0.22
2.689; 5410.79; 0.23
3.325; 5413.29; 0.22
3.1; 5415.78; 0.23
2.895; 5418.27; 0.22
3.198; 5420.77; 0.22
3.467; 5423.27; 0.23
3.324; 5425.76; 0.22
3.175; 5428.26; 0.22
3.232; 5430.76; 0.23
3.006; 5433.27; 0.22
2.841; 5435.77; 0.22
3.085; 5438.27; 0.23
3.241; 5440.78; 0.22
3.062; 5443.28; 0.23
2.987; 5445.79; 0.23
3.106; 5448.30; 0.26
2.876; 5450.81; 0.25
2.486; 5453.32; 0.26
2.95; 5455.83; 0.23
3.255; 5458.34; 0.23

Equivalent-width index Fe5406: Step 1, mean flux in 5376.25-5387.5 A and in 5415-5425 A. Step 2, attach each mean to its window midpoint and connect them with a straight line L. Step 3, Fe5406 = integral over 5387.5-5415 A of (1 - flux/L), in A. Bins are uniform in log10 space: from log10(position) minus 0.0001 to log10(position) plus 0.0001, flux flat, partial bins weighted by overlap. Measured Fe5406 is 2.2 A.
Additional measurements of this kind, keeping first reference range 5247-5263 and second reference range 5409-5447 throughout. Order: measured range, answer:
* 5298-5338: 0.2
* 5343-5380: -1.8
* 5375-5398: 0.8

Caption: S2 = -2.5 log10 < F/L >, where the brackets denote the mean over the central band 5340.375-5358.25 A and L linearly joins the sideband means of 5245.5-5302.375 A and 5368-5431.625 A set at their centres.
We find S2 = -0.10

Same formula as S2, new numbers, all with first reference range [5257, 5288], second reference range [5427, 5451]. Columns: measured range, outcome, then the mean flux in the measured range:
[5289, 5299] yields -0.10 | 3.22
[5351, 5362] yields -0.15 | 3.46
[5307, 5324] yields -0.08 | 3.19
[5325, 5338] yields 0.02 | 2.92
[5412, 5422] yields -0.03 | 3.13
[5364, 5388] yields -0.01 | 3.05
